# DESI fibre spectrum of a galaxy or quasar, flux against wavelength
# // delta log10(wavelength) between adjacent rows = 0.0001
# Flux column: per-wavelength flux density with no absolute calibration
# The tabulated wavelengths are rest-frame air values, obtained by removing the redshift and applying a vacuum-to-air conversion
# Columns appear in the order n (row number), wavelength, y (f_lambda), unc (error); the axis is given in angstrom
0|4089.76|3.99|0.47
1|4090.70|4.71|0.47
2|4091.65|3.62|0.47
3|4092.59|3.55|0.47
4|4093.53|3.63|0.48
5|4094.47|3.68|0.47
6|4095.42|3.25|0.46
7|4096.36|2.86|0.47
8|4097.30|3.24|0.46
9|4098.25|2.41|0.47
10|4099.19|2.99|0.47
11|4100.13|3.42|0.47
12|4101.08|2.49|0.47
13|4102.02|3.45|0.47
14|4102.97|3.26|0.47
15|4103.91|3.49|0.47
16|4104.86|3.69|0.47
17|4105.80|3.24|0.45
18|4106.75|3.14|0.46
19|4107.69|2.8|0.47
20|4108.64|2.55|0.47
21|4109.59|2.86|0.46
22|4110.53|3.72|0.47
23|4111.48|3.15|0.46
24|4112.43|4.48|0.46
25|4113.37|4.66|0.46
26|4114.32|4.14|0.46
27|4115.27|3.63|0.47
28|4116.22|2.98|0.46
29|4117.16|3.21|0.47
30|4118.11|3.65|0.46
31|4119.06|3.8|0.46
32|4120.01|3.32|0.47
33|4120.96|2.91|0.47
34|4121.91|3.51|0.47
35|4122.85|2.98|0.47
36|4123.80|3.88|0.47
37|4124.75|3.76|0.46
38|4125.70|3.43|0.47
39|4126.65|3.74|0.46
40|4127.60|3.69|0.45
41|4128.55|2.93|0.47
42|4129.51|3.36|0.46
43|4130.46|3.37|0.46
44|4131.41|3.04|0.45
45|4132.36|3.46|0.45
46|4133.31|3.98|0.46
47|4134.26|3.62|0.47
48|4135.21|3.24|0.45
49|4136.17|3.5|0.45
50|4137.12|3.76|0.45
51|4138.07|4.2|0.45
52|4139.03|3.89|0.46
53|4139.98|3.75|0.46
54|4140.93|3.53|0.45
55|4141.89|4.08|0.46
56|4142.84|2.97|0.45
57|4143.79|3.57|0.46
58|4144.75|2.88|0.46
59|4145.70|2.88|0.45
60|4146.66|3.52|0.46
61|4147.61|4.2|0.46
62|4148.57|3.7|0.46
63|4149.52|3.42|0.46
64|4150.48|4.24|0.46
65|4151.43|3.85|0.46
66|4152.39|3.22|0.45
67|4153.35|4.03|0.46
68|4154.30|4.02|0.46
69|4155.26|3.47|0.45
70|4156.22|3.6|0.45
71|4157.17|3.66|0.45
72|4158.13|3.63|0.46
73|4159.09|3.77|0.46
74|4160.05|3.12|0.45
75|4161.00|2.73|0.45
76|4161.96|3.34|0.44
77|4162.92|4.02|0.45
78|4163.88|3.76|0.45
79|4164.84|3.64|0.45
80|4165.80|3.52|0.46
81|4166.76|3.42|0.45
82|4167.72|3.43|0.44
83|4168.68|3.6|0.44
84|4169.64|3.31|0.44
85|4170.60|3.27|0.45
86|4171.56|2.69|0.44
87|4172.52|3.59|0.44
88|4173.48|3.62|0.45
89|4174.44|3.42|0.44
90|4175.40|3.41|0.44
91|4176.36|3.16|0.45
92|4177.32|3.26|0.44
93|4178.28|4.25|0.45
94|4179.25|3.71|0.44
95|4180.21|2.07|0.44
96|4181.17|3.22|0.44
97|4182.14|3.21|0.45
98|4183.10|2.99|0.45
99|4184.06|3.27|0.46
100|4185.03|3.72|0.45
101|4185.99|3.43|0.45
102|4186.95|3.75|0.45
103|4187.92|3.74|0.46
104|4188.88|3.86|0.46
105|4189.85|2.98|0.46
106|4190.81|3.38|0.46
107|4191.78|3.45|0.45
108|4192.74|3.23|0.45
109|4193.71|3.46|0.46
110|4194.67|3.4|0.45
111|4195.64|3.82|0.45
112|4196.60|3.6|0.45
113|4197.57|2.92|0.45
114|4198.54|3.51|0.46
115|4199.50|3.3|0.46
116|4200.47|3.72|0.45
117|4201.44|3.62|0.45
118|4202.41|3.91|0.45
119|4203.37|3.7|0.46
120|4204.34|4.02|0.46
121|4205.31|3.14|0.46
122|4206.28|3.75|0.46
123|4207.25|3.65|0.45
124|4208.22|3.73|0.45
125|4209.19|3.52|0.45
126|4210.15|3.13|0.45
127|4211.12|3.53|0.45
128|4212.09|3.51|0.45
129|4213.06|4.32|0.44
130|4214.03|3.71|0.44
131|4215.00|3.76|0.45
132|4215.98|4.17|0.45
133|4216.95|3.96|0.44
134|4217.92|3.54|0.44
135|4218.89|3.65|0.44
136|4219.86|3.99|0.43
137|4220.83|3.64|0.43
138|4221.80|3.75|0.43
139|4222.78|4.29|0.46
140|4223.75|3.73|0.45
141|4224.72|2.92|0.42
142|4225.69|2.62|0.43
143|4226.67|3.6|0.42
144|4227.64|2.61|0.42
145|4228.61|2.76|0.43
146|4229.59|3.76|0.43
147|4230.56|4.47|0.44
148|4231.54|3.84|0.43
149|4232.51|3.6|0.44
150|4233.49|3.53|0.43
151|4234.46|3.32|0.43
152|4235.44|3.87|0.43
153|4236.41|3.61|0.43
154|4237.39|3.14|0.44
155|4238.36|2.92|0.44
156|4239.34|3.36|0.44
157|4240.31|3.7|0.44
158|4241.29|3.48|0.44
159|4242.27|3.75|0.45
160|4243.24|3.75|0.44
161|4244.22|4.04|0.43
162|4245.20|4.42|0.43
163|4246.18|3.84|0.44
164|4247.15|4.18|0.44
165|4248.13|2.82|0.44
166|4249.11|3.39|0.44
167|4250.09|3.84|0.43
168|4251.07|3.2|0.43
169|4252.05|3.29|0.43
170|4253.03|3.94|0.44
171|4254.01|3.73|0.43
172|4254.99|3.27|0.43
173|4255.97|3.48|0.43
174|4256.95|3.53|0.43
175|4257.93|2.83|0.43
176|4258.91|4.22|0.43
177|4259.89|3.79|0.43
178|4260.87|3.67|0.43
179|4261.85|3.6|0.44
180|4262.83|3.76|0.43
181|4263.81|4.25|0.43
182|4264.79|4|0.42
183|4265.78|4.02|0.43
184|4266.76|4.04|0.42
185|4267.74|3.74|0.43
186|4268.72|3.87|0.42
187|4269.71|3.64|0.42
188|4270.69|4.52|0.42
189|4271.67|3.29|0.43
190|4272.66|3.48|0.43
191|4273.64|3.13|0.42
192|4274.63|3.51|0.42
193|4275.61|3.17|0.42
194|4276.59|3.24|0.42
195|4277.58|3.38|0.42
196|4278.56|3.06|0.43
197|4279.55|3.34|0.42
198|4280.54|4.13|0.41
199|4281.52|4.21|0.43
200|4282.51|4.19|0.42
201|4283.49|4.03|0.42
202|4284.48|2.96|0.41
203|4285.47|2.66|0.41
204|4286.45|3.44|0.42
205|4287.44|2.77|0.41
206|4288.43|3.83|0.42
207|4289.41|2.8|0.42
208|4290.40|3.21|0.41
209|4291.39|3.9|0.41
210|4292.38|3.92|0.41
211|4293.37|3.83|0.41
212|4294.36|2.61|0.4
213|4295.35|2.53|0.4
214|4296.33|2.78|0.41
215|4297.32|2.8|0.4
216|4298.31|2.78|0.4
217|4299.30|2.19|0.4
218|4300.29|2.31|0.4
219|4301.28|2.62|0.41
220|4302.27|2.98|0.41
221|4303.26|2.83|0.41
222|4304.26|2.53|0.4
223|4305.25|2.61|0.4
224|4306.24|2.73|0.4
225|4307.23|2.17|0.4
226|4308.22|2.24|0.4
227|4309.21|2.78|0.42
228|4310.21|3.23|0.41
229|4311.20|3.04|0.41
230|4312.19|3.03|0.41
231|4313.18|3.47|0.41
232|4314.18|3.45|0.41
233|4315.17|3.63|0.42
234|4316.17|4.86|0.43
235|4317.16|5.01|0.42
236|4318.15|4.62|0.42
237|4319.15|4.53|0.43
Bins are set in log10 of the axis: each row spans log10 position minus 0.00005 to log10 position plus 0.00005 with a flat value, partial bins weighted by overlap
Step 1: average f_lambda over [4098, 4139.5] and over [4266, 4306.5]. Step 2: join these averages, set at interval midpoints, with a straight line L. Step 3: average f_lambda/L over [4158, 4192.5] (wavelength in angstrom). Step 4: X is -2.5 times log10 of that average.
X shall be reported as -0.01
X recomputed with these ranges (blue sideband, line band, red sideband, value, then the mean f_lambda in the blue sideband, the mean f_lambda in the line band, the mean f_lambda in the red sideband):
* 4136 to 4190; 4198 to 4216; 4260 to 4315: -0.07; 3.51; 3.65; 3.28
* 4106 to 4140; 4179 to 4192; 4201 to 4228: 0.08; 3.5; 3.33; 3.63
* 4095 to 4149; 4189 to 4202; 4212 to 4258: 0.03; 3.43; 3.43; 3.6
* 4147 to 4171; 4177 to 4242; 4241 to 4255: 0.04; 3.6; 3.52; 3.68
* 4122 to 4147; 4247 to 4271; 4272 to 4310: -0.16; 3.5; 3.69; 3.1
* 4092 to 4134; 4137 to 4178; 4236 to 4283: -0.02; 3.38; 3.54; 3.64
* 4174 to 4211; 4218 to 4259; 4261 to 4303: -0.04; 3.46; 3.56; 3.39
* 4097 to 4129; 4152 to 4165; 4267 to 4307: -0.07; 3.37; 3.57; 3.24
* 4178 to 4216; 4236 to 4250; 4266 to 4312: -0.08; 3.52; 3.61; 3.2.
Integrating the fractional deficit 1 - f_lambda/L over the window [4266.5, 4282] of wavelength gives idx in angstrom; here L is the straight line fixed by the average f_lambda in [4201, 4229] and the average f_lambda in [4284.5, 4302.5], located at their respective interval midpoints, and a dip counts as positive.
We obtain -2.3 angstrom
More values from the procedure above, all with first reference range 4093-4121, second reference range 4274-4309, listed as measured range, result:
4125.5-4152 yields -2.12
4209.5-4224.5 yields -2.67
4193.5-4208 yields -1.61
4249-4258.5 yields -0.95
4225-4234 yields -0.66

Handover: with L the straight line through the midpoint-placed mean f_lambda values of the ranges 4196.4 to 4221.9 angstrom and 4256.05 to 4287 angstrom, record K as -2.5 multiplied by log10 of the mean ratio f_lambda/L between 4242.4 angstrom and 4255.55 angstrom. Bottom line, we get -0.01 mag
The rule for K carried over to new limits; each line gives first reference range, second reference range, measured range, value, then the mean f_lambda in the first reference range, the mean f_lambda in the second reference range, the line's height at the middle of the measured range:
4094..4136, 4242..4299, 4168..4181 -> 0.032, 3.37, 3.54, 3.44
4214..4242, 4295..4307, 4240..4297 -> -0.173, 3.56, 2.63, 3.05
